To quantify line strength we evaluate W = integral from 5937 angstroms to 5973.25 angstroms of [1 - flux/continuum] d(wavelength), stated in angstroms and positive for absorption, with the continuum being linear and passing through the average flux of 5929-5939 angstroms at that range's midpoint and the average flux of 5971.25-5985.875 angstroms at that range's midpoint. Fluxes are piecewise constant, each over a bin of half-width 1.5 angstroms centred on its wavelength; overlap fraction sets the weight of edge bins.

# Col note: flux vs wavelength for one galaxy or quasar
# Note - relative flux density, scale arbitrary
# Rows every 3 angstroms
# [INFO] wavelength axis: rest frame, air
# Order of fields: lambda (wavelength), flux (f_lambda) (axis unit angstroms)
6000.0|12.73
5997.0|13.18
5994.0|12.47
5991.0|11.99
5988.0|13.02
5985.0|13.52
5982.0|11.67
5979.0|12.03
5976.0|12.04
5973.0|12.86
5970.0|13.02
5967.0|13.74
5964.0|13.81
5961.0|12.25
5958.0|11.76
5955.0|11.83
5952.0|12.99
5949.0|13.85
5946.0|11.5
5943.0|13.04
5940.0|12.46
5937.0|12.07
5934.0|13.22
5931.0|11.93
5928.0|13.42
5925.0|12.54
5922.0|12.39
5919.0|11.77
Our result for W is -0.9 angstroms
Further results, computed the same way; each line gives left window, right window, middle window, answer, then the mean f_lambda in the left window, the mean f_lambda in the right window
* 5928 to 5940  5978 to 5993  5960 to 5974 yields -0.8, 12.5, 12.5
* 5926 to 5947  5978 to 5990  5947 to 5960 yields 0.0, 12.5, 12.6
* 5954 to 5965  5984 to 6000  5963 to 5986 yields -0.4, 12.4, 12.8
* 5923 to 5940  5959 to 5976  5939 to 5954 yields 0.0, 12.6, 13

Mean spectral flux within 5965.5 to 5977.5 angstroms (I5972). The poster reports 12.9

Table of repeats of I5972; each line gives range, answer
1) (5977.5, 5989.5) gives 12.6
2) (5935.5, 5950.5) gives 12.6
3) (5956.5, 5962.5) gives 12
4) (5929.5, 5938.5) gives 12.4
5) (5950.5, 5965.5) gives 12.5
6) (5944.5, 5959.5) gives 12.4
